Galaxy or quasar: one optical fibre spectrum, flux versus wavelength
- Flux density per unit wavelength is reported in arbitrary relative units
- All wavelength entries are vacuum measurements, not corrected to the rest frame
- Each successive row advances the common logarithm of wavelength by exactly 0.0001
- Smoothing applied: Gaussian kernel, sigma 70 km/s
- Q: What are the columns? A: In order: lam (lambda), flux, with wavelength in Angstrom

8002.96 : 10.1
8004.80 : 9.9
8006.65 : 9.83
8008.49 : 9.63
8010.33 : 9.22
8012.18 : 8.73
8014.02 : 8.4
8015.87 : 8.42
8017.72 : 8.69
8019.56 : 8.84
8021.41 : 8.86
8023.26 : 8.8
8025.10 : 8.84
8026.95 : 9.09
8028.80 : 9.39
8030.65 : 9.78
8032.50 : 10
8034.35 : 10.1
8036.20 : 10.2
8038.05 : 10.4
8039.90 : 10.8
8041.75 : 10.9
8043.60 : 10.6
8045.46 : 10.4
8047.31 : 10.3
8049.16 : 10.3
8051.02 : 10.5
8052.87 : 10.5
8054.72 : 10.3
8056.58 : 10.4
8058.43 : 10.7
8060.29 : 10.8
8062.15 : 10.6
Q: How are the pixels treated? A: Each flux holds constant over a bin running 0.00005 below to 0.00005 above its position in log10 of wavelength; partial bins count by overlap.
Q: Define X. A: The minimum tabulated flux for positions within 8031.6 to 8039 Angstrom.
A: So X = 10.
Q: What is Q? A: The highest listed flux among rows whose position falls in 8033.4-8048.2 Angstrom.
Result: 10.9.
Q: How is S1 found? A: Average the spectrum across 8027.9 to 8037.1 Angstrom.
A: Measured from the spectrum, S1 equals 9.89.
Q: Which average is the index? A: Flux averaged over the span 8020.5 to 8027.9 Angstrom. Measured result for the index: 8.9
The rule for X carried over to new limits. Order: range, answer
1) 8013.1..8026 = 8.4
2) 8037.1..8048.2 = 10.3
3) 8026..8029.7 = 9.09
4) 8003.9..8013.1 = 8.73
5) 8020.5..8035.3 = 8.8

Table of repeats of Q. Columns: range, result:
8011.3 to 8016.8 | 8.73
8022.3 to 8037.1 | 10.2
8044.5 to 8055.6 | 10.5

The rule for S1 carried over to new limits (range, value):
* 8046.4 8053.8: 10.4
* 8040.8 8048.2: 10.5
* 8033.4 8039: 10.2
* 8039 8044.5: 10.8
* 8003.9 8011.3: 9.63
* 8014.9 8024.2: 8.72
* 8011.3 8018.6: 8.55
